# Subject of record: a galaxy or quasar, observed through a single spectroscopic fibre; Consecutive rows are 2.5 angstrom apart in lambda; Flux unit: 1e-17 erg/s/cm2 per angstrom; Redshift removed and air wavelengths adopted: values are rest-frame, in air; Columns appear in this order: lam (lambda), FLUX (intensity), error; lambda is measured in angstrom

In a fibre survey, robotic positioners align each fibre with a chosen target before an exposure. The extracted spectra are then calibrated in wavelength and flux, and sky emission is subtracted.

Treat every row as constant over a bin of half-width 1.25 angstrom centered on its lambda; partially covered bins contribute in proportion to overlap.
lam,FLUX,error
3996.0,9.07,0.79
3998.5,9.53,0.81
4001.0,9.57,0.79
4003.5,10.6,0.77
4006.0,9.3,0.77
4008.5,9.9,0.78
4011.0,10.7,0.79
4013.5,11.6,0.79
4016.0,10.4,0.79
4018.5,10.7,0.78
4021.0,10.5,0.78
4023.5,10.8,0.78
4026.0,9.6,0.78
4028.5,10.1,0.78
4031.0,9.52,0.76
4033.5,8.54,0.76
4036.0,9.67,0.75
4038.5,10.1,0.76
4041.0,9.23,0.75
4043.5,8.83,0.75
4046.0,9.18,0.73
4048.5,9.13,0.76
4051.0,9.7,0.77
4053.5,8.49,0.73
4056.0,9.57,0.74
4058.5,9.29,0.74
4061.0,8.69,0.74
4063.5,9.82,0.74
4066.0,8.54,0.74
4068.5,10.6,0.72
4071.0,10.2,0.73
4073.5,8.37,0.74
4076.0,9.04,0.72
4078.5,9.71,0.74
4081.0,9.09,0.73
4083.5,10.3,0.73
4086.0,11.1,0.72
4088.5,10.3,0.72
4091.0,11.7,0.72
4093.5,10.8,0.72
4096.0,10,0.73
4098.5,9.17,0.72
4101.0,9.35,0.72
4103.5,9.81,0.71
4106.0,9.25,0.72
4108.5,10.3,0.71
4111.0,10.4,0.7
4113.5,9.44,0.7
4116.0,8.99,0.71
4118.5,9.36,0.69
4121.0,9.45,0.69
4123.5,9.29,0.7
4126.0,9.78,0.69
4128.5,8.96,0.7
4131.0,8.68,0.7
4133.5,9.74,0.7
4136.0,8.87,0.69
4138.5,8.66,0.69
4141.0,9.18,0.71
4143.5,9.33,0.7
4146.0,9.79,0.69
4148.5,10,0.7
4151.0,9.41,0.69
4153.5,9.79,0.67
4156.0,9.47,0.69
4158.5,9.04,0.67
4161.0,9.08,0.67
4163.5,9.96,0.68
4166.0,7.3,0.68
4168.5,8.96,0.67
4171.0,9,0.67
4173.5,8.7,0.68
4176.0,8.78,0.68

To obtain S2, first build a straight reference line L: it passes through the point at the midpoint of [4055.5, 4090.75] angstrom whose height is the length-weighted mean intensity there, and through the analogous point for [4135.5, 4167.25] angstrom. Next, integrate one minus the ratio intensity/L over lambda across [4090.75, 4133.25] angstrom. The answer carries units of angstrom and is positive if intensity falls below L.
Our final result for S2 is -0.8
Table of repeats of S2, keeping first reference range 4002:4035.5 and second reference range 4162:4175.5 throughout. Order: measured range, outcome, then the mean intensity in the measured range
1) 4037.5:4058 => 1.29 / 9.27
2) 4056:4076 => 0.77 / 9.35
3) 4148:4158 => -0.74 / 9.6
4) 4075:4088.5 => -0.46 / 9.9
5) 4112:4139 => -0.13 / 9.23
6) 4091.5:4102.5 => -0.59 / 9.96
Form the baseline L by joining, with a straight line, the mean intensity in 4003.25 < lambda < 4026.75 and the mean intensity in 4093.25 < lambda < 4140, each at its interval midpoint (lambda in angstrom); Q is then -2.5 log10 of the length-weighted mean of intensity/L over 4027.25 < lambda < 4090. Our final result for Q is 0.057 mag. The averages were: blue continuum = 10.4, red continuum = 9.46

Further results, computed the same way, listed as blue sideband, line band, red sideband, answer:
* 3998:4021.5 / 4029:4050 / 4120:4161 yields 0.09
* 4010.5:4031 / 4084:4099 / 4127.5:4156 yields -0.08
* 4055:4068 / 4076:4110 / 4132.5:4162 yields -0.08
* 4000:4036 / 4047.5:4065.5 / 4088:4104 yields 0.10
